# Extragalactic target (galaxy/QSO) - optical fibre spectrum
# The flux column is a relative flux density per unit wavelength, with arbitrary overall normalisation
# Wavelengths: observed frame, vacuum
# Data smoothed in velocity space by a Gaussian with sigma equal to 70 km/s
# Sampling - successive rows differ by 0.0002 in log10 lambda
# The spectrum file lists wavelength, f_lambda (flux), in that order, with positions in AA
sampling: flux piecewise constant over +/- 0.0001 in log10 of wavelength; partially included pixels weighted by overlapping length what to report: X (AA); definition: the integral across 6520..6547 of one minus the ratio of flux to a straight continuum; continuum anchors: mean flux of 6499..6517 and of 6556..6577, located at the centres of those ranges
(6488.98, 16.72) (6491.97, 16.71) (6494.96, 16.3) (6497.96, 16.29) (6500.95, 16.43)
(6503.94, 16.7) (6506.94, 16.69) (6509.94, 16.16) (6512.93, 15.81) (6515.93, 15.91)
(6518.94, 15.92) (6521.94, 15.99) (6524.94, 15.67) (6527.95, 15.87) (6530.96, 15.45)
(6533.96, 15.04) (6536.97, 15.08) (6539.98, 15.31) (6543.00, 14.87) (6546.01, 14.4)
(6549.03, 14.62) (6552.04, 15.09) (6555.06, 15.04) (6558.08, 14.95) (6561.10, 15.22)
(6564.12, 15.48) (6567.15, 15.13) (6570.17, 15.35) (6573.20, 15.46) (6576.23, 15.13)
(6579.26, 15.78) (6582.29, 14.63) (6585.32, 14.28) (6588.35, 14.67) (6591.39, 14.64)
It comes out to 0.9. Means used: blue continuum 16.3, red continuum 15.2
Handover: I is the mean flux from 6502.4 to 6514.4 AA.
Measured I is 16.3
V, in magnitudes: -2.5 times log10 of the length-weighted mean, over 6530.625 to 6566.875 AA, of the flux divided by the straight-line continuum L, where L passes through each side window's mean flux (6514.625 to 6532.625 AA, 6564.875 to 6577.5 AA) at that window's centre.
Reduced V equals 0.03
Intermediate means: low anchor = 15.8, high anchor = 15.3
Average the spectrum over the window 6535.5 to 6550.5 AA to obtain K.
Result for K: 14.8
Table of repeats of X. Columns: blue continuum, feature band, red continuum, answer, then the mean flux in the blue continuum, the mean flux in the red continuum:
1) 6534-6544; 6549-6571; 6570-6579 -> 0.2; 15.1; 15.4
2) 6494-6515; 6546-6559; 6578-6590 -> 0.5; 16.3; 14.8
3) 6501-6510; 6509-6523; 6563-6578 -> 0.3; 16.6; 15.3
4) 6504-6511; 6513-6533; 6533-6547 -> 0.0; 16.5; 15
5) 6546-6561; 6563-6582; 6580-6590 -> -0.8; 14.9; 14.6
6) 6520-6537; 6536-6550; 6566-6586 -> 0.5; 15.6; 15.1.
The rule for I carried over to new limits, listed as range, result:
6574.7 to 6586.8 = 15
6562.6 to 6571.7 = 15.3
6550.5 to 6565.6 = 15.2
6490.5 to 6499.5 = 16.4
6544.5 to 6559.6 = 14.8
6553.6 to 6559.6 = 15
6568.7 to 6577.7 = 15.3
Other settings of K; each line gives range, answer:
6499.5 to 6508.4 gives 16.6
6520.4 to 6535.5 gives 15.6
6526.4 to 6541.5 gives 15.3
